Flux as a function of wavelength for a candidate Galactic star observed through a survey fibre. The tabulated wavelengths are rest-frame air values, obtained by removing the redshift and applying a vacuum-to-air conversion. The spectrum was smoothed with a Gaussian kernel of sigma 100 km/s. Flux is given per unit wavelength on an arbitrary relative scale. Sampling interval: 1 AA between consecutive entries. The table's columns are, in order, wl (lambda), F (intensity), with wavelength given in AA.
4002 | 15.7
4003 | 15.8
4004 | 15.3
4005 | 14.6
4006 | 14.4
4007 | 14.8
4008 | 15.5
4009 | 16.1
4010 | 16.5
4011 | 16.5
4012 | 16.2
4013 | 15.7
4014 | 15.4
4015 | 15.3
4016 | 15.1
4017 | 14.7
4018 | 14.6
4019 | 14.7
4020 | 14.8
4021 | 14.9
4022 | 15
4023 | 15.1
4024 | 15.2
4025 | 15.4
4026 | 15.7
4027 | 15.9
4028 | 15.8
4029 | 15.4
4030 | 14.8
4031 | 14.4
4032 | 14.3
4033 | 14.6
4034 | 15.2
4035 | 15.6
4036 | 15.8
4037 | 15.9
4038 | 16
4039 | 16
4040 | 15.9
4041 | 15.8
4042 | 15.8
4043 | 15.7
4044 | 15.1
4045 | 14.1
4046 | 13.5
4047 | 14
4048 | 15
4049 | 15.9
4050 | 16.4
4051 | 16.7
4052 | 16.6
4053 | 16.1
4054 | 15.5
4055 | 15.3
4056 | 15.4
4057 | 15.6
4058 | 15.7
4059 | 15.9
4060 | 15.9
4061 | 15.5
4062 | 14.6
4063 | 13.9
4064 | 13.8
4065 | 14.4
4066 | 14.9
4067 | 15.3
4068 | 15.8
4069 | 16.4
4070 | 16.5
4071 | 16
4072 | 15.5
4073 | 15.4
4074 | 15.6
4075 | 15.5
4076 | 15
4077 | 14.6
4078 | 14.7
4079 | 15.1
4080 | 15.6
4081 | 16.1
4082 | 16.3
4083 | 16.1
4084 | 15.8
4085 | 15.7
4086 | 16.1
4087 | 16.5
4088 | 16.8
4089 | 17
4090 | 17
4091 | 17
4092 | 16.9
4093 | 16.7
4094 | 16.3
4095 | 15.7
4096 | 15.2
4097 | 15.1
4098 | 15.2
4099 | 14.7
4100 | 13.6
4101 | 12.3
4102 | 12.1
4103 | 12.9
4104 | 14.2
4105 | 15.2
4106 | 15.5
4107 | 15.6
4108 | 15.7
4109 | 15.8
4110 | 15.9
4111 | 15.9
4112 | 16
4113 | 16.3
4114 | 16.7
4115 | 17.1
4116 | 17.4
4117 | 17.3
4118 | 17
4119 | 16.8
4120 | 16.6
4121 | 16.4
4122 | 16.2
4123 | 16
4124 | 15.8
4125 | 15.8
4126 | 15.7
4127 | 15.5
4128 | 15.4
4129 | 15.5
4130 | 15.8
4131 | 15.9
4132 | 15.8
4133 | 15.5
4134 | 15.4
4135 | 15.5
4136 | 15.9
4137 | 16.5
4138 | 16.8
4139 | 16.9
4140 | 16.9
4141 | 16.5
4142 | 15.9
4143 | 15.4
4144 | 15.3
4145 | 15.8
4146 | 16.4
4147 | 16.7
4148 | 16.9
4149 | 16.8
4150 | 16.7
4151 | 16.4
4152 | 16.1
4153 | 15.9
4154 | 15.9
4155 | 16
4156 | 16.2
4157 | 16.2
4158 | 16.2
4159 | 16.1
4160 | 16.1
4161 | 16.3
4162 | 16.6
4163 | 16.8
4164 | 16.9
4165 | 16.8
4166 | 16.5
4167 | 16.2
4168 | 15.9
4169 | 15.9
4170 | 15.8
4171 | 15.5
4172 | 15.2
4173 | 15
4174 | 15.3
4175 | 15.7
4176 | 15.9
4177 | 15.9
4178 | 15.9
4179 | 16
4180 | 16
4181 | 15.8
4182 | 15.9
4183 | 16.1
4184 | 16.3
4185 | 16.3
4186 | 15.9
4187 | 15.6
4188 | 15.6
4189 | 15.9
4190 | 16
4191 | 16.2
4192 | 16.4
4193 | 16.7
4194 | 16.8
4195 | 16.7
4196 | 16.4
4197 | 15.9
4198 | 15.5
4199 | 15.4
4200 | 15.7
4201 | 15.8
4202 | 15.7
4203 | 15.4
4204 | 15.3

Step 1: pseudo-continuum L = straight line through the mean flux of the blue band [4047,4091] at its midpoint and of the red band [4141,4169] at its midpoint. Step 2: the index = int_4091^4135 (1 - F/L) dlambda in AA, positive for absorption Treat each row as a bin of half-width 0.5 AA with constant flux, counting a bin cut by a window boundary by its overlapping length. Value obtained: 0.9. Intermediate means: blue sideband 15.7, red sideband 16.3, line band 15.7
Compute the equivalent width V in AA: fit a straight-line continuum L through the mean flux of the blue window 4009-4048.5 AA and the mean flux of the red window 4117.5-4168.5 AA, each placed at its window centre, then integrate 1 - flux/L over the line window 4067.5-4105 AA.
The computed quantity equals 0.6 AA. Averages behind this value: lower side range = 15.3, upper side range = 16.2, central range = 15.5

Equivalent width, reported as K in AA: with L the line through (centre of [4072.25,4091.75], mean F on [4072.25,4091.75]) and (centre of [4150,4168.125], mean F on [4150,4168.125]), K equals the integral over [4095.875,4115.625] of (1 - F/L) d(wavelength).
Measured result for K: 1.2 AA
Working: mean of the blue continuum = 15.9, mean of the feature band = 15.1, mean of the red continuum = 16.3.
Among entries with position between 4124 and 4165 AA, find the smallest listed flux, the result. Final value 15.3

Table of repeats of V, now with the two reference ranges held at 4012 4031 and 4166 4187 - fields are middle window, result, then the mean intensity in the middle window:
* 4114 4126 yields -0.7 AA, 16.6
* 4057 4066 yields 0.2 AA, 15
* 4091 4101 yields 0.1 AA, 15.4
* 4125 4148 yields -0.4 AA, 16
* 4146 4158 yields -0.5 AA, 16.3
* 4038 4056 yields -0.2 AA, 15.5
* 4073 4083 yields 0.0 AA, 15.4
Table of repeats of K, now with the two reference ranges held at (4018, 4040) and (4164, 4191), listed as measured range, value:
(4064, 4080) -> 0.1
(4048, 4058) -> -0.3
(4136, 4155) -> -0.6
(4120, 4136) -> -0.1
